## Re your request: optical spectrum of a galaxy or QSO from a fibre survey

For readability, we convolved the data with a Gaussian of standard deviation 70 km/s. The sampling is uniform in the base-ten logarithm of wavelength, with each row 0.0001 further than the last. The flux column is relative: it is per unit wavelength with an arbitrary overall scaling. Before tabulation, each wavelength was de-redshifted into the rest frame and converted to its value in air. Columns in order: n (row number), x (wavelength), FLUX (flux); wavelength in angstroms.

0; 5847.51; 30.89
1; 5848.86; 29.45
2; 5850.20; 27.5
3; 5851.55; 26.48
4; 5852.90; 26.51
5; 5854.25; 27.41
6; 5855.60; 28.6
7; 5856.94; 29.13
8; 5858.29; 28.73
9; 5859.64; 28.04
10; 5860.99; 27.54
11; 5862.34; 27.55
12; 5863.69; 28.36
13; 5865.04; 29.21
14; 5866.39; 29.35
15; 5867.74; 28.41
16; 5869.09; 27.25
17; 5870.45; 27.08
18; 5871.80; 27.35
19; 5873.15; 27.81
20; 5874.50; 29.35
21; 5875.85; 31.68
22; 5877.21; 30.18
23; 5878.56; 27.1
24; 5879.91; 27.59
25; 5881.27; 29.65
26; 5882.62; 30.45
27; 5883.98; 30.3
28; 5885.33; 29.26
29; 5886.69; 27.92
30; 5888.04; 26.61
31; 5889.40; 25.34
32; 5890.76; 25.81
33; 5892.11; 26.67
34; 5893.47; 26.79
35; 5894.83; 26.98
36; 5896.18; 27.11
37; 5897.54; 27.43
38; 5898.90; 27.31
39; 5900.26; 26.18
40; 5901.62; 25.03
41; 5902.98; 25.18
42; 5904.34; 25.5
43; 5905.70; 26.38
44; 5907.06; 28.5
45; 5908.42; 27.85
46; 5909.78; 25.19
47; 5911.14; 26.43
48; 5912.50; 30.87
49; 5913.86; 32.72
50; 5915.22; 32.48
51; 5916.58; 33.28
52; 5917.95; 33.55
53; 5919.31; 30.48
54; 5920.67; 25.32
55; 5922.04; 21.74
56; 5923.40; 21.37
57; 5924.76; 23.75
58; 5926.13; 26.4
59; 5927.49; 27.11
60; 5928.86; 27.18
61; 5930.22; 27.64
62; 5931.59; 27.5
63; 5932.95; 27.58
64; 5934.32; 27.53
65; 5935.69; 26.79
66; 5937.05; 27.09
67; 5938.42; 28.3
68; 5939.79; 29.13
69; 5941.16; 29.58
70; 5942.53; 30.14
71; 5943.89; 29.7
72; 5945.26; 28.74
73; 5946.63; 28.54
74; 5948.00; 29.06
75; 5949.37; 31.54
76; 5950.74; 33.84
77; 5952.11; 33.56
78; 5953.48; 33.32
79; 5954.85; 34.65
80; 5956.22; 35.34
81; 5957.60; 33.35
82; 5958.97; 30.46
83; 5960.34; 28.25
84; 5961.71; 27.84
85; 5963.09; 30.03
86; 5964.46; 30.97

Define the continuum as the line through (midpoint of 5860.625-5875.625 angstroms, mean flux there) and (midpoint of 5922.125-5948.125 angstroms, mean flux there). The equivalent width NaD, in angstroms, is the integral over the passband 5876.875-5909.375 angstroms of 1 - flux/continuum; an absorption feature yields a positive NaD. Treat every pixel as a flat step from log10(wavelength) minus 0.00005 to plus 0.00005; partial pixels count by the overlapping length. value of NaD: 0.7 angstroms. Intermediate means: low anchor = 28.2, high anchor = 27.4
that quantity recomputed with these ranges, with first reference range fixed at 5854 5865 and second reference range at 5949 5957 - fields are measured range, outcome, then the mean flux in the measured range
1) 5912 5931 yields 2.3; 28.1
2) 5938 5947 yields 1.1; 29.2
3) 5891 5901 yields 1.2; 26.9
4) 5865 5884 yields 0.2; 28.8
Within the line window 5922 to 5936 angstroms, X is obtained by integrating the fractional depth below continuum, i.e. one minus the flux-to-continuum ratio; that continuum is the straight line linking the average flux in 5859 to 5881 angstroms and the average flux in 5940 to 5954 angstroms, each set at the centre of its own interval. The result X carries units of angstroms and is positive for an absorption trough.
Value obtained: 1.92 angstroms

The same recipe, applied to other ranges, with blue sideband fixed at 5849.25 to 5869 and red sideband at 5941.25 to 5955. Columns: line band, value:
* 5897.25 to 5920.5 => 1.0 angstroms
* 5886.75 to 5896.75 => 0.9 angstroms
